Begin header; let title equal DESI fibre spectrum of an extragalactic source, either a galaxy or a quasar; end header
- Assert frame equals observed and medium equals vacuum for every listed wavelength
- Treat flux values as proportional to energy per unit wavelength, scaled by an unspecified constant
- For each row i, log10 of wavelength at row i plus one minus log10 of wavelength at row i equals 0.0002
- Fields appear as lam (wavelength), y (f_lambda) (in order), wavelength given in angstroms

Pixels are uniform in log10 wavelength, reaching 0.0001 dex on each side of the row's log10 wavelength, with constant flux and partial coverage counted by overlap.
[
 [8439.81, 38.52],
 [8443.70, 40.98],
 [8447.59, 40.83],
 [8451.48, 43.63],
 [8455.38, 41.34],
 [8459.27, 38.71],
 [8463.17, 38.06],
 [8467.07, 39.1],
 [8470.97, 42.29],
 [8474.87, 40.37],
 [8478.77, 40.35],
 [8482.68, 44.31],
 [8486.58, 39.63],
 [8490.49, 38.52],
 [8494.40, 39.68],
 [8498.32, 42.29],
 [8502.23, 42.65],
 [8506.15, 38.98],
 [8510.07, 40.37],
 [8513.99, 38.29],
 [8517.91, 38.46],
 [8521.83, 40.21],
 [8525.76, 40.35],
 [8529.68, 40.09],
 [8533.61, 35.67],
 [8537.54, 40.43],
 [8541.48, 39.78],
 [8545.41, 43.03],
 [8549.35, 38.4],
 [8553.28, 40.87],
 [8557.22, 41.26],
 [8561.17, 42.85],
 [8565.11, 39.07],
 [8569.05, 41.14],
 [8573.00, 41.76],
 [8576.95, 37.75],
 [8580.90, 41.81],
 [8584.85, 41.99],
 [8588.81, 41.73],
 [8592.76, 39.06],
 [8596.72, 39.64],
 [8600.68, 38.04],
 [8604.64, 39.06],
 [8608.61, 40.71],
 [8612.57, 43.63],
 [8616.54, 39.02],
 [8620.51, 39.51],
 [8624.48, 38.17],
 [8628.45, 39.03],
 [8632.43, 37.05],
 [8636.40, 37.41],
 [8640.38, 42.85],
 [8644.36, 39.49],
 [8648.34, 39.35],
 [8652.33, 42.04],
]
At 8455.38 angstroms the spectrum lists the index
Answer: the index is 41.34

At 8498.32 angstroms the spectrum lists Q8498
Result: 42.29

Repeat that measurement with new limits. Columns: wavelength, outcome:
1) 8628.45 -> 39.03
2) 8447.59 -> 40.83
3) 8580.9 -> 41.81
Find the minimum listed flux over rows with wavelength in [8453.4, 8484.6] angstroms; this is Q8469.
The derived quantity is 38.06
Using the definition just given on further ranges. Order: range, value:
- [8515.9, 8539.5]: 35.67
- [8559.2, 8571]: 39.07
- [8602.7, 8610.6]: 39.06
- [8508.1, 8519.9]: 38.29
